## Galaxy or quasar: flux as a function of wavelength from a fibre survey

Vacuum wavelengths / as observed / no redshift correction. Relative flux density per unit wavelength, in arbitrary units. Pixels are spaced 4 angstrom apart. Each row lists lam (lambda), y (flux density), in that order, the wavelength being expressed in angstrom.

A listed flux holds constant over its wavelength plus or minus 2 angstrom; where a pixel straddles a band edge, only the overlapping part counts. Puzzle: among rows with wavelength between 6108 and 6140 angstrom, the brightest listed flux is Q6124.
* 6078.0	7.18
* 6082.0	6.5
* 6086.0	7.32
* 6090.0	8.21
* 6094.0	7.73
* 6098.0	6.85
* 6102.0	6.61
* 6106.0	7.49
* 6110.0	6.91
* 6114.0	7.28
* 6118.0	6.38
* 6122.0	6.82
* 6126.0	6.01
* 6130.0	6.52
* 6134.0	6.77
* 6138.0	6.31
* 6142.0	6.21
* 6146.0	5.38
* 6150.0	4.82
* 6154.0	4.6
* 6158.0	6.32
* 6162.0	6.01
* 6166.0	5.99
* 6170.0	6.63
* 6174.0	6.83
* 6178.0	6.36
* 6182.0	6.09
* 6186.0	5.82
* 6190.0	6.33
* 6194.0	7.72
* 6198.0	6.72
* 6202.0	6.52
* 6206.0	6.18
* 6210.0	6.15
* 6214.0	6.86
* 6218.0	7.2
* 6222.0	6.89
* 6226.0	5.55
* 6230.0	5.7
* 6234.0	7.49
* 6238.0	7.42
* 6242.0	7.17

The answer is 7.28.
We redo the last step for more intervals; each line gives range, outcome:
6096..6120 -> 7.49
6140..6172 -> 6.63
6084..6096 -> 8.21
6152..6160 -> 6.32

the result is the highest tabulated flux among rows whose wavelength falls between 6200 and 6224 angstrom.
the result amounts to 7.2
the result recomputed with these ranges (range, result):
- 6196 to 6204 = 6.72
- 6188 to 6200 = 7.72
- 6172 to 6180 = 6.83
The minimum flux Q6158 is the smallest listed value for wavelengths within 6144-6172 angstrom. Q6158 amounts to 4.6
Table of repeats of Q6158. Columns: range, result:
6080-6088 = 6.5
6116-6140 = 6.01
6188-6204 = 6.33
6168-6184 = 6.09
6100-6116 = 6.61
